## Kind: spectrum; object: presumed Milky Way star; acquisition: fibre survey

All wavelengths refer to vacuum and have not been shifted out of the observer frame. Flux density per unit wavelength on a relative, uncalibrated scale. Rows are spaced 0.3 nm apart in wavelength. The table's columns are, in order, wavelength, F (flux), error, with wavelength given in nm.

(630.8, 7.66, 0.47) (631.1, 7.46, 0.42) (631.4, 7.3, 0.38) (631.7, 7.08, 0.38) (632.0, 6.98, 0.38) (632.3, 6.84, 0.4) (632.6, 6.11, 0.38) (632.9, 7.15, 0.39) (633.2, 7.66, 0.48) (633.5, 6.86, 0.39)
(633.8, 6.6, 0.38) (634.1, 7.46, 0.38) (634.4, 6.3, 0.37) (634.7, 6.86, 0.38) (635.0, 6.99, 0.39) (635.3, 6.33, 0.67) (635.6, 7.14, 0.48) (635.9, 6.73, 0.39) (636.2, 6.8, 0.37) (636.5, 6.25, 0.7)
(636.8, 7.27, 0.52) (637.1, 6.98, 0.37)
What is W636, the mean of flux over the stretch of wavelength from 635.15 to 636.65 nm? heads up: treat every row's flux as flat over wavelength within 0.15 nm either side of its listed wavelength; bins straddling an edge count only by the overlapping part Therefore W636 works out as 6.65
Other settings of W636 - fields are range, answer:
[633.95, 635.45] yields 6.79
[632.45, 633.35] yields 6.97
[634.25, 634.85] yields 6.58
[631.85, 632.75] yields 6.64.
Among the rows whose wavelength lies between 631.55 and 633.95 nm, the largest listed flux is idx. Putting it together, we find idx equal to 7.66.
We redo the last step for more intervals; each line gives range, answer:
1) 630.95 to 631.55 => 7.46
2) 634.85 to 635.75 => 7.14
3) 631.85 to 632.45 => 6.98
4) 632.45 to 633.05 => 7.15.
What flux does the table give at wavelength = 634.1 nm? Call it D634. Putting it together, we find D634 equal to 7.46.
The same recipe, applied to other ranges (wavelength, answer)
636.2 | 6.8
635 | 6.99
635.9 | 6.73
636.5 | 6.25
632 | 6.98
